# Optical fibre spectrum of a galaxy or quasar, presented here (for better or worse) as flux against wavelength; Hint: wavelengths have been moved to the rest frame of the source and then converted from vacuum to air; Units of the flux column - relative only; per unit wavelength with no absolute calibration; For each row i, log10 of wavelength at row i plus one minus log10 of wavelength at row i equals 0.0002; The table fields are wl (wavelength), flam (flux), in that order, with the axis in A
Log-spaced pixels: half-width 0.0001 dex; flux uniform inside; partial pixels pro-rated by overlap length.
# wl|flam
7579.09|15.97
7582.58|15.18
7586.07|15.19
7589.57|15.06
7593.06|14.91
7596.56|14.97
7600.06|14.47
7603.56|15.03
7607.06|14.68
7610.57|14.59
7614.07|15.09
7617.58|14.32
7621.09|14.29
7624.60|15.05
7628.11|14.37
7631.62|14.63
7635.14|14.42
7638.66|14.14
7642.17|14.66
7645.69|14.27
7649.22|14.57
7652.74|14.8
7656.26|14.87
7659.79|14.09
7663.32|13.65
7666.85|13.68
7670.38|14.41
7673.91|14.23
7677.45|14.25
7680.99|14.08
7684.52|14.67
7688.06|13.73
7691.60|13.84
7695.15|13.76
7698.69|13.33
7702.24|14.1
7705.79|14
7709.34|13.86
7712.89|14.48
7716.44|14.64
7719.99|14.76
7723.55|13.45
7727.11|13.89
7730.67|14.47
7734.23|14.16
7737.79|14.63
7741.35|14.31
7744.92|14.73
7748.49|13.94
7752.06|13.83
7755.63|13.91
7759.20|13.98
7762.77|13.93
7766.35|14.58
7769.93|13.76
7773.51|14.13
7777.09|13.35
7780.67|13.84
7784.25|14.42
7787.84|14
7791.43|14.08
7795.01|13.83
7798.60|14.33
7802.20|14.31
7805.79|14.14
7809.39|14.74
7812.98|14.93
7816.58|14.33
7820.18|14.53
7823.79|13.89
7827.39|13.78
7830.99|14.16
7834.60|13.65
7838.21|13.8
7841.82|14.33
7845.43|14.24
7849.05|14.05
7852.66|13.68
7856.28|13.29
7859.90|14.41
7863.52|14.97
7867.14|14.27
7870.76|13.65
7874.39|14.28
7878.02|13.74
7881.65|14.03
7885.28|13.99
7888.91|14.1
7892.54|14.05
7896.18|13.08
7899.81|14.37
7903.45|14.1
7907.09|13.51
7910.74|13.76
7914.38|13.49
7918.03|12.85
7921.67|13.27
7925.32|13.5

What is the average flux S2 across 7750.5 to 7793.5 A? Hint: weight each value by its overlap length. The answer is 14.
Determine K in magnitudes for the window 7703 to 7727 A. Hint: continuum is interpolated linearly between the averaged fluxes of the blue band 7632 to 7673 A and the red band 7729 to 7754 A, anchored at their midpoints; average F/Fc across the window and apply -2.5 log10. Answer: 0.01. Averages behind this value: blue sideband 14.3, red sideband 14.3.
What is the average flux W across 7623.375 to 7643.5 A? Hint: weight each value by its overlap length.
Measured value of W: 14.5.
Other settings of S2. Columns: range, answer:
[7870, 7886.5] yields 13.9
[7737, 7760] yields 14.2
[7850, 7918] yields 13.9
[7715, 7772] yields 14.2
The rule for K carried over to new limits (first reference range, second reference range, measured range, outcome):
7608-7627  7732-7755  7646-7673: 0.02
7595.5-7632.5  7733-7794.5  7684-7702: 0.04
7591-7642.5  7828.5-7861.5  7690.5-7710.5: 0.04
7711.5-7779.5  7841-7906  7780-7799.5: 0.00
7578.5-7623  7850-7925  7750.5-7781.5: 0.03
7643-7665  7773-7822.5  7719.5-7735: 0.02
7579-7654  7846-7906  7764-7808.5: 0.01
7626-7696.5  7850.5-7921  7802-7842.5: -0.02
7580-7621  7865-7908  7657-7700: 0.05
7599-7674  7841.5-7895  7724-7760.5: 0.01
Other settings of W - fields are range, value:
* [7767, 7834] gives 14.1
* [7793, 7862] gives 14.1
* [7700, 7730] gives 14.1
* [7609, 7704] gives 14.3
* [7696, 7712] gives 13.9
